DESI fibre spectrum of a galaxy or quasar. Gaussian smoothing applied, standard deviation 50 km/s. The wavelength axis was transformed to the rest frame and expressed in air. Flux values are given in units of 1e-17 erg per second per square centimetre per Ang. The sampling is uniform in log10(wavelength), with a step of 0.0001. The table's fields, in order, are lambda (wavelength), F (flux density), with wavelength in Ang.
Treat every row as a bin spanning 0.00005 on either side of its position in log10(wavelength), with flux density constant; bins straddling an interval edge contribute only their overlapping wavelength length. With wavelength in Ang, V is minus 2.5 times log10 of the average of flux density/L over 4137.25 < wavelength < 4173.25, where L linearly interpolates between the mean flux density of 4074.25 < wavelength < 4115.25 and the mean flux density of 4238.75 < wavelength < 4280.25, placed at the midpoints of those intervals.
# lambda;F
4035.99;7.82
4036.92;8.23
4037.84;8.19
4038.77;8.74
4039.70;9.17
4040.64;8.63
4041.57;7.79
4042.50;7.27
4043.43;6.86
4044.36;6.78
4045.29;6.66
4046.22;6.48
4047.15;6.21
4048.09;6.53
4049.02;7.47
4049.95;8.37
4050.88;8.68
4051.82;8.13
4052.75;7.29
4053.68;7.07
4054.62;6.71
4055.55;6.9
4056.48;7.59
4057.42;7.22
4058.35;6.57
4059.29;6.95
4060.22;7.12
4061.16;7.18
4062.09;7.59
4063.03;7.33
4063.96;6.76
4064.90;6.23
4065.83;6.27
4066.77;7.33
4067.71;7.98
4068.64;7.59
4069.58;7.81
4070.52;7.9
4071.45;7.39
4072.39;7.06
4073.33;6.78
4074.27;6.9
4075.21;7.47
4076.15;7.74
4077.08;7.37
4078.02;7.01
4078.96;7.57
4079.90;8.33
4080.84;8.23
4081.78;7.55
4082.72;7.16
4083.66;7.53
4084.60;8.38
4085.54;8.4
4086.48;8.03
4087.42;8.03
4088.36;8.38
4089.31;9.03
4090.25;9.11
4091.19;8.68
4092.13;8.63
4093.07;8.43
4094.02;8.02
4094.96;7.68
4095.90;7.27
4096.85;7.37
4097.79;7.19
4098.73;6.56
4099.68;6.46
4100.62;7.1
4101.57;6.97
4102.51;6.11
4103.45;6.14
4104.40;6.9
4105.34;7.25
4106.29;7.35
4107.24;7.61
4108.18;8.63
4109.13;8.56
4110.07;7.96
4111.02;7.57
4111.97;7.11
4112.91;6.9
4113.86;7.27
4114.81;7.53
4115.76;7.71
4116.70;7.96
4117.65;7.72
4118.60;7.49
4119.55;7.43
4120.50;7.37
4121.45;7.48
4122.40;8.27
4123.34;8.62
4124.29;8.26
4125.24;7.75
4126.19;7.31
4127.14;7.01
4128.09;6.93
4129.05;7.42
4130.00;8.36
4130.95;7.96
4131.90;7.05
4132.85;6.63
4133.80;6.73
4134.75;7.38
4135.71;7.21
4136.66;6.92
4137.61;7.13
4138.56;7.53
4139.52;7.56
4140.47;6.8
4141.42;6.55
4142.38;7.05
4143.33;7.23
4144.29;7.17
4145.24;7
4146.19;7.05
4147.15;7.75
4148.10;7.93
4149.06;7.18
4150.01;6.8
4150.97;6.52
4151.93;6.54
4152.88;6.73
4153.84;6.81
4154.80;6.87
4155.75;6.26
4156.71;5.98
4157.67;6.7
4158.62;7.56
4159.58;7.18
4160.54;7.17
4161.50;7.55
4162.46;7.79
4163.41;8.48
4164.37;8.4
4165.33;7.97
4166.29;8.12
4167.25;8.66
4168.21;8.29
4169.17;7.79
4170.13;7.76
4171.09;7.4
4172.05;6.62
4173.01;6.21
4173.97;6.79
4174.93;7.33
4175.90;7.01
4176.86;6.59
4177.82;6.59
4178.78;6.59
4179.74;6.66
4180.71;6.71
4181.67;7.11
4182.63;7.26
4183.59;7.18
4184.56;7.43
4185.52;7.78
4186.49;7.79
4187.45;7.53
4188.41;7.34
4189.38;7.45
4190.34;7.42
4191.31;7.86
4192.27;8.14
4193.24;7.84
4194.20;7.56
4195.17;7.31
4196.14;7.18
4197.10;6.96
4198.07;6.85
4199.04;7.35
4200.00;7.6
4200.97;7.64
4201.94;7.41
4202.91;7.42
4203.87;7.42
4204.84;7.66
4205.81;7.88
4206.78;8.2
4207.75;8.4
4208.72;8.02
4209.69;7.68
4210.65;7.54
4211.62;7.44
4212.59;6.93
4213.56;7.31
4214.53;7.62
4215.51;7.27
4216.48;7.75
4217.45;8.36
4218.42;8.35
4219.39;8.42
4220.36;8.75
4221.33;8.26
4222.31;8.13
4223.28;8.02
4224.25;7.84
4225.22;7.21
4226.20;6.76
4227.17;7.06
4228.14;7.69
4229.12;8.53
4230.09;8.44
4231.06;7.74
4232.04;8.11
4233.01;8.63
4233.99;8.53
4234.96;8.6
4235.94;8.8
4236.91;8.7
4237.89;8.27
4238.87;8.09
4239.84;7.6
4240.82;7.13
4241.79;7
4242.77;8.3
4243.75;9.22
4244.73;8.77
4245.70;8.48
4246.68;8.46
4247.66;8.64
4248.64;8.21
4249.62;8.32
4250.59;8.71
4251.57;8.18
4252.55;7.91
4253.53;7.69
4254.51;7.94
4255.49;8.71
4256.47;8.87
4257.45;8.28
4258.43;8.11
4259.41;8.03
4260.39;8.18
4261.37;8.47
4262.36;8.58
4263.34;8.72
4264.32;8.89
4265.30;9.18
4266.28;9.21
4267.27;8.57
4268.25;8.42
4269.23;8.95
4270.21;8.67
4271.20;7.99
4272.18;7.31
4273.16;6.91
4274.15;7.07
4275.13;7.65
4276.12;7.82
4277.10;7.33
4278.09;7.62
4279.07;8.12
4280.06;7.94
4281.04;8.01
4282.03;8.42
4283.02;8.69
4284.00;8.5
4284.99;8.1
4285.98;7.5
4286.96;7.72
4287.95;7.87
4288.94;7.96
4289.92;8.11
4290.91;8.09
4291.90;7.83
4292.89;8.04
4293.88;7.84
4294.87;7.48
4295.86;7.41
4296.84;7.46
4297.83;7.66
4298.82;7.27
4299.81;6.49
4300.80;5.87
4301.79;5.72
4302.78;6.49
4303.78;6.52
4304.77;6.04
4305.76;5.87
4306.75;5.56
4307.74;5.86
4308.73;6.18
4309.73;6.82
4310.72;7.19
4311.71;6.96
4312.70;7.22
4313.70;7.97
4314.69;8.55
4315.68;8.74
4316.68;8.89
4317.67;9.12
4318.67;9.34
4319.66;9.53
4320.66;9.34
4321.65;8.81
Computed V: 0.08 mag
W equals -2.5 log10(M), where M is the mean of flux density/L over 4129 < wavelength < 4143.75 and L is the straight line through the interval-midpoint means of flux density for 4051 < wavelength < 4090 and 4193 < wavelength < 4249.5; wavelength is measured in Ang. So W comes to 0.06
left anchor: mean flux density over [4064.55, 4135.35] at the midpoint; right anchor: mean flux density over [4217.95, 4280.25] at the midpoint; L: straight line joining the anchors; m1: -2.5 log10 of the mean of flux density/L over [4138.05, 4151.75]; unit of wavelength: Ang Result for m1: 0.09 mag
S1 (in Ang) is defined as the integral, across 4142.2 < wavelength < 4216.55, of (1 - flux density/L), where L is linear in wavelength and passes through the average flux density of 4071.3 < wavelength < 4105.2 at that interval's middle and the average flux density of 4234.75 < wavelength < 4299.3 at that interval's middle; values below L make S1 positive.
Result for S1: 4.82 Ang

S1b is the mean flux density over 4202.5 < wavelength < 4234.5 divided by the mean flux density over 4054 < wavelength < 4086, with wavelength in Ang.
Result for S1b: 1.1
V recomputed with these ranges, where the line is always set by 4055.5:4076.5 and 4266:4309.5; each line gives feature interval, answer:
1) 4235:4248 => -0.12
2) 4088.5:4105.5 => -0.04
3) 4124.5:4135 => -0.01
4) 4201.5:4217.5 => -0.04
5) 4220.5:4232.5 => -0.06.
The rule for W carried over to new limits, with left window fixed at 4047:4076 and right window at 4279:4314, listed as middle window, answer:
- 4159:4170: -0.10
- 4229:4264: -0.14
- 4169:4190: 0.02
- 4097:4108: 0.05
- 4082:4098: -0.12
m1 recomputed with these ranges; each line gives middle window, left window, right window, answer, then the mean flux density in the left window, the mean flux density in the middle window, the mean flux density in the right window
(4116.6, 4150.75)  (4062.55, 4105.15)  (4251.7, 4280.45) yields 0.05 mag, 7.51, 7.37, 8.18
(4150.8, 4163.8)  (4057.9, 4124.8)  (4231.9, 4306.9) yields 0.10 mag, 7.55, 7.01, 7.93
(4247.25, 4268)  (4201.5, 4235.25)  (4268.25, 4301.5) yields -0.09 mag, 7.87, 8.45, 7.75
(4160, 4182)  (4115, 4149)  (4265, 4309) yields 0.01 mag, 7.42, 7.37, 7.54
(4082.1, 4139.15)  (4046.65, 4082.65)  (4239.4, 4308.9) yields -0.02 mag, 7.32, 7.58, 7.82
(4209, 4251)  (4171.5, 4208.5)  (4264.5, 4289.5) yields -0.05 mag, 7.32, 8.04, 8.07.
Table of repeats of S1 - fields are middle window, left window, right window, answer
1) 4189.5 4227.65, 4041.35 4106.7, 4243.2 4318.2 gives 0.14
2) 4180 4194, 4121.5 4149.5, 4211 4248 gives 0.46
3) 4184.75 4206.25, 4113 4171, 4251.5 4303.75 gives 0.22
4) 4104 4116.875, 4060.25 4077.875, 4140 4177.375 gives -0.63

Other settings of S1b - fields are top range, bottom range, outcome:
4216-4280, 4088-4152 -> 1.10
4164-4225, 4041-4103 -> 1.02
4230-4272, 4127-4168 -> 1.15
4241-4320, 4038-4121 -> 1.05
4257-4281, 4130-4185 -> 1.14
